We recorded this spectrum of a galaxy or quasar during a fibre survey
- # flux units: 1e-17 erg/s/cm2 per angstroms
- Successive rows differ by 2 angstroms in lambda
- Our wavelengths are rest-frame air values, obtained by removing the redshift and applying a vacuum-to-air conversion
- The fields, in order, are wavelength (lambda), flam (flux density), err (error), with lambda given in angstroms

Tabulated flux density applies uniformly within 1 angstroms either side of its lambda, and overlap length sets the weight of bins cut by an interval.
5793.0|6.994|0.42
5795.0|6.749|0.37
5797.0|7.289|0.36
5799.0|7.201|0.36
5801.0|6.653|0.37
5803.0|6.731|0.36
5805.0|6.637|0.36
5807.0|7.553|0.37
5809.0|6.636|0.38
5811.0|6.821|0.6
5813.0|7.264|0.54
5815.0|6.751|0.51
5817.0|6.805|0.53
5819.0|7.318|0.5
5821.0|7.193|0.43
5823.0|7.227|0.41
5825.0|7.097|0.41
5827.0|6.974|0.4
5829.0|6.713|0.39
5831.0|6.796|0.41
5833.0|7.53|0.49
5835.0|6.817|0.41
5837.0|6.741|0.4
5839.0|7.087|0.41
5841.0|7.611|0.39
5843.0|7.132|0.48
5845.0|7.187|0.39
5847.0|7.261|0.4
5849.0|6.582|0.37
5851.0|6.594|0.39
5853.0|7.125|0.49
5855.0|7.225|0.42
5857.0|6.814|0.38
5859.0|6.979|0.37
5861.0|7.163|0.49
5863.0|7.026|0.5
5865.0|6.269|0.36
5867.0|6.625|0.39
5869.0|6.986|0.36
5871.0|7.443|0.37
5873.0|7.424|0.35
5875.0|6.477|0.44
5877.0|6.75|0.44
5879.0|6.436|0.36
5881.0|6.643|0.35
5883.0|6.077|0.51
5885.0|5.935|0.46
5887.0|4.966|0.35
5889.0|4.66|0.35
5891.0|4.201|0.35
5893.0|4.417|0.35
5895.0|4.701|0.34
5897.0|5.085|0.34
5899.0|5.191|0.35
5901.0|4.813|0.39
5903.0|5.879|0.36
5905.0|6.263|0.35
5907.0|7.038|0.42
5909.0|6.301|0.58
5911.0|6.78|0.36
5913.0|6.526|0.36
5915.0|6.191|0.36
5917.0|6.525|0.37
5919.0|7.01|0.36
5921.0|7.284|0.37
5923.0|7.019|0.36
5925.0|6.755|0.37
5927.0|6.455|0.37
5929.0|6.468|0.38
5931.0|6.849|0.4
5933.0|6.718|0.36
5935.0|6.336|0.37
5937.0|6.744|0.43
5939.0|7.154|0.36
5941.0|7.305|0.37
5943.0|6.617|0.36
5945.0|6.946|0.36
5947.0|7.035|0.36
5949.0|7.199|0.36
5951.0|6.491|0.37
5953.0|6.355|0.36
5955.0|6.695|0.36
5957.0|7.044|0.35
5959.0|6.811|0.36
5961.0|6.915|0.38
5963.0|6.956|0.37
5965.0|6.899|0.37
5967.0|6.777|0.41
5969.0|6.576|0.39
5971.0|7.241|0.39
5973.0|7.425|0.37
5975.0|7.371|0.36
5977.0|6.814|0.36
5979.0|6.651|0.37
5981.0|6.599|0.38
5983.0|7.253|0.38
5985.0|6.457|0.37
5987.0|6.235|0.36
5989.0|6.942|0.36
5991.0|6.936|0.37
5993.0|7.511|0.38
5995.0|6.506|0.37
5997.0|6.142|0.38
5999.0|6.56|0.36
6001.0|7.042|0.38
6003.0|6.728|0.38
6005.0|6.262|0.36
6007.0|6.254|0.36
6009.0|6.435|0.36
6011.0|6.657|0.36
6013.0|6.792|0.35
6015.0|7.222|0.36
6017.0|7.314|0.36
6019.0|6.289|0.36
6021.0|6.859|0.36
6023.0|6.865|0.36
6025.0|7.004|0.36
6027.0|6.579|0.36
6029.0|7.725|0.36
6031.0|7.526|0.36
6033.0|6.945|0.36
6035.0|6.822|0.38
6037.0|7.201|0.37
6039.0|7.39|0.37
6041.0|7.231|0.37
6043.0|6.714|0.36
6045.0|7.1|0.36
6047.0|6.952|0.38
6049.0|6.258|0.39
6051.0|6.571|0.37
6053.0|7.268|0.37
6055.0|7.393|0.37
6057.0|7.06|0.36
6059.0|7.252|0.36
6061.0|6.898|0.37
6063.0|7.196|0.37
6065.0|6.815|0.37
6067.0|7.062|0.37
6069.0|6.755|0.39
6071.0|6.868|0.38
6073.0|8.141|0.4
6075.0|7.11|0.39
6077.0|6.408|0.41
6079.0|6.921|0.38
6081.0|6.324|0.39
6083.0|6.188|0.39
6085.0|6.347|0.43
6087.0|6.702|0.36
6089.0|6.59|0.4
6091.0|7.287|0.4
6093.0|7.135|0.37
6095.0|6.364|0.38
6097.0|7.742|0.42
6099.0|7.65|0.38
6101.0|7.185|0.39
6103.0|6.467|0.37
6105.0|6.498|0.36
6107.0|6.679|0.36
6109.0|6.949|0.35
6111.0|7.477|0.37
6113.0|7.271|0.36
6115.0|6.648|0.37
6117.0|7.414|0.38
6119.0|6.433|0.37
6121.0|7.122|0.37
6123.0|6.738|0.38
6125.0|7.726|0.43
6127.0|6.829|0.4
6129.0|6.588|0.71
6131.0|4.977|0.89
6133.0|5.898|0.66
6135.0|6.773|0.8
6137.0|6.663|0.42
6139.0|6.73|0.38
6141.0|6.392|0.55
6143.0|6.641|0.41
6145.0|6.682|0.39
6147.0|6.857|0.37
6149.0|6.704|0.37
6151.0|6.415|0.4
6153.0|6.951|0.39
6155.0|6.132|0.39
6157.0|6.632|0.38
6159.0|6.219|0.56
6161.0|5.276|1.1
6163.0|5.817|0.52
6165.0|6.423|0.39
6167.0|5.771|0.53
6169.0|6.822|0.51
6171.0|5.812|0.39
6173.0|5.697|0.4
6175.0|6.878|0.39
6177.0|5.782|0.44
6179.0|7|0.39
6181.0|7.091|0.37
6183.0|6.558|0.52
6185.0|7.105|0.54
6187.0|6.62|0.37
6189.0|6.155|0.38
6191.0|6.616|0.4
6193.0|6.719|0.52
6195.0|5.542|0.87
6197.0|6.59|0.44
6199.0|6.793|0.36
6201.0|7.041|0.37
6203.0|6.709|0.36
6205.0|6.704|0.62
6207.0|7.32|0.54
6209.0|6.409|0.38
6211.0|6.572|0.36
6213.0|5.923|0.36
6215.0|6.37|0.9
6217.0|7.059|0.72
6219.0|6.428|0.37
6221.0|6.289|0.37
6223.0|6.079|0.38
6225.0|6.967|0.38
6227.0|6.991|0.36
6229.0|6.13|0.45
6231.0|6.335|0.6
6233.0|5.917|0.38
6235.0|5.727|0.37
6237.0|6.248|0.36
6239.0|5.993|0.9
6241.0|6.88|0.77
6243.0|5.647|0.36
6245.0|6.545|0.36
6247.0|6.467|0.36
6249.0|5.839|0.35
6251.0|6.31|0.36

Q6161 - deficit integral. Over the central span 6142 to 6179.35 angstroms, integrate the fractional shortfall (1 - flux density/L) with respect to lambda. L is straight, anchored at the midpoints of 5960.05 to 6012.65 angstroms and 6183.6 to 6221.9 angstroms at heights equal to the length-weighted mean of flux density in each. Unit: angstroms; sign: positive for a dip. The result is 1.6 angstroms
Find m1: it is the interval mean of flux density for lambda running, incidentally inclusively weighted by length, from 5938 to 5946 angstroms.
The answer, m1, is 7.01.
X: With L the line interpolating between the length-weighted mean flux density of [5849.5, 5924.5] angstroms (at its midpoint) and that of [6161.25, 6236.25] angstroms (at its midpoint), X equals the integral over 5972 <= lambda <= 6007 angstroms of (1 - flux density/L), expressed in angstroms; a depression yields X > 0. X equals -2.4 angstroms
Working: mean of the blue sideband 6.3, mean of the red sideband 6.44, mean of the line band 6.77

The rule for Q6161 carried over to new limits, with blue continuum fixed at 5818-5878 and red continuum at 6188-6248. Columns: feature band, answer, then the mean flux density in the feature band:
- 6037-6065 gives -1.36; 7.02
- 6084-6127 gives -2.33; 6.97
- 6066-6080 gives -0.79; 7.04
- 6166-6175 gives 0.54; 6.12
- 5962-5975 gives -0.36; 7.01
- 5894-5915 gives 3.17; 5.87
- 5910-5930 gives 0.56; 6.7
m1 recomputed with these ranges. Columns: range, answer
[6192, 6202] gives 6.54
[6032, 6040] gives 7.09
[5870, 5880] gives 6.91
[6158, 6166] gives 5.93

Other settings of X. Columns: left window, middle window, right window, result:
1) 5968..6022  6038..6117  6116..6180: -4.1 angstroms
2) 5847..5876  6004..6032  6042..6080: 0.5 angstroms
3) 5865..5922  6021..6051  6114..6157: -2.8 angstroms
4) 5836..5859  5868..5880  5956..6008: 0.1 angstroms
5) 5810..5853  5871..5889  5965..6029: 1.7 angstroms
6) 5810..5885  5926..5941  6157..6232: 0.2 angstroms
